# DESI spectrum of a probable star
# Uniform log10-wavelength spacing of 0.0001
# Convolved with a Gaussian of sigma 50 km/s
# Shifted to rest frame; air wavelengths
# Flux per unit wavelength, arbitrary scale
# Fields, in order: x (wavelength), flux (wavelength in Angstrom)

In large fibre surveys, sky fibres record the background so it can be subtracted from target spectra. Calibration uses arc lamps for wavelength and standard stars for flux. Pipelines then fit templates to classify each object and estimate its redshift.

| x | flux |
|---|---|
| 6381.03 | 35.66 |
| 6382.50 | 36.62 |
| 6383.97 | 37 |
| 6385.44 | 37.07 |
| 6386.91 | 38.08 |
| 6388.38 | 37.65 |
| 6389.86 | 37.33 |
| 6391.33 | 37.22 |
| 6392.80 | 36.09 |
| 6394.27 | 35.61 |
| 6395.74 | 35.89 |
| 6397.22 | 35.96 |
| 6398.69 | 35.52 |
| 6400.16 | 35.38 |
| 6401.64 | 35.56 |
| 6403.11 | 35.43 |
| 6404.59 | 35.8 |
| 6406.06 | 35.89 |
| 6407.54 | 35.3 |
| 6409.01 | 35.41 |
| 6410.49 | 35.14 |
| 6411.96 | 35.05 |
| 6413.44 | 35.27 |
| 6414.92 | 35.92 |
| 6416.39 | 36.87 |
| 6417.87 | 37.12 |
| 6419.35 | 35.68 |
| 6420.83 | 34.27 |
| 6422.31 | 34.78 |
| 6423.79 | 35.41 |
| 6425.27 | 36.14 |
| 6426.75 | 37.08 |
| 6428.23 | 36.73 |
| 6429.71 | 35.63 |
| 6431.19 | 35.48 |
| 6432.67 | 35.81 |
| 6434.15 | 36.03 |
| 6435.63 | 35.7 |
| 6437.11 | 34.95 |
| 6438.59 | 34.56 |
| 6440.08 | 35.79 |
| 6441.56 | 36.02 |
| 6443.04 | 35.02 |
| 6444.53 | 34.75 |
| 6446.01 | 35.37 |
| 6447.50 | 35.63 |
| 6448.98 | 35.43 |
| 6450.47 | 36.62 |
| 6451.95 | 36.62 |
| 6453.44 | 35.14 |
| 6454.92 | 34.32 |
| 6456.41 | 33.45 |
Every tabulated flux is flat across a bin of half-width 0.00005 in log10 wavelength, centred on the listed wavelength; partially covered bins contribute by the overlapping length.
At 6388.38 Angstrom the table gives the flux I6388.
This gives 37.65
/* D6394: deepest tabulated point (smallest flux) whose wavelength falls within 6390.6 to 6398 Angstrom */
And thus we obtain 35.61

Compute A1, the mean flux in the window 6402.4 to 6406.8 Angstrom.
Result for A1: 35.7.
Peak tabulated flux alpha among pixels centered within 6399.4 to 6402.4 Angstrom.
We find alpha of 35.56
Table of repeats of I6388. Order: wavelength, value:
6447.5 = 35.63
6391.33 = 37.22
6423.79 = 35.41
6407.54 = 35.3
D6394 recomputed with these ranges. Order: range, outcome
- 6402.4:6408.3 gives 35.3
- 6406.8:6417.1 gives 35.05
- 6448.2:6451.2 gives 35.43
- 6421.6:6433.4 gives 34.78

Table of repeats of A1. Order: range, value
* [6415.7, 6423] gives 35.7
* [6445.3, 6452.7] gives 35.9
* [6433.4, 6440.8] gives 35.4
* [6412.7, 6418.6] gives 36.3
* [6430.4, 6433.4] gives 35.7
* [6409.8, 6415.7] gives 35.4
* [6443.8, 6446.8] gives 35.1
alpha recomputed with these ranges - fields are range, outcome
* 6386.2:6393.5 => 38.08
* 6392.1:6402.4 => 36.09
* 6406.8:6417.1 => 36.87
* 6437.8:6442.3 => 36.02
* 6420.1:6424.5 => 35.41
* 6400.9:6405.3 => 35.8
